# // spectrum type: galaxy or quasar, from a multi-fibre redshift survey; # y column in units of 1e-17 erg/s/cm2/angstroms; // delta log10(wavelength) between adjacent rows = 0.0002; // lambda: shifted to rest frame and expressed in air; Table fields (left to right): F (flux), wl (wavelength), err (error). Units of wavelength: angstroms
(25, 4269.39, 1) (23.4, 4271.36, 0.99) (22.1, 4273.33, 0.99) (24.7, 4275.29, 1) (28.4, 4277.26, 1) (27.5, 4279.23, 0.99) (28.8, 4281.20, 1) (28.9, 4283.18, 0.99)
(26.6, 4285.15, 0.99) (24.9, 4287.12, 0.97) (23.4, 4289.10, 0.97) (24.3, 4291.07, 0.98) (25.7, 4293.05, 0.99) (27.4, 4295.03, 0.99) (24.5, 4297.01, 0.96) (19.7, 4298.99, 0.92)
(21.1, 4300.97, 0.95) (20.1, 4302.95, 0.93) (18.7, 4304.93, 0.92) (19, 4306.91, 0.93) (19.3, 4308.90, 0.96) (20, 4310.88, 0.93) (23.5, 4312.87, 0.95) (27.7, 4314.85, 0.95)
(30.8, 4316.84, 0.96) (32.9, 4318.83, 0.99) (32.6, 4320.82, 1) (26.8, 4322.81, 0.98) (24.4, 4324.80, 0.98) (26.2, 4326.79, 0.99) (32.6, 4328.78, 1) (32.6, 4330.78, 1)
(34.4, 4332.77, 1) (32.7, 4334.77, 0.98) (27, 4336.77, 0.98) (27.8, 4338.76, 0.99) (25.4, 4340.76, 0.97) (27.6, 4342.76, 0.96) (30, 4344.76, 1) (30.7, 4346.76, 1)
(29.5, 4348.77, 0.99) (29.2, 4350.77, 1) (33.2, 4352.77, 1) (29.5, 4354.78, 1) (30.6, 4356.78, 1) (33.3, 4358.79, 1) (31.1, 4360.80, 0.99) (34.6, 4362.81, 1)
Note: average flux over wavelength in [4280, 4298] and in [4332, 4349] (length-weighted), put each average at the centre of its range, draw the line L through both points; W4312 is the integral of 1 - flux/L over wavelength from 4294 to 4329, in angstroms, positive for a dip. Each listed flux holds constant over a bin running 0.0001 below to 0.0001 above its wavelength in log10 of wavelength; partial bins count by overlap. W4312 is 3.7 angstroms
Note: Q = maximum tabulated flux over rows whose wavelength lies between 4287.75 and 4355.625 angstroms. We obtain 34.4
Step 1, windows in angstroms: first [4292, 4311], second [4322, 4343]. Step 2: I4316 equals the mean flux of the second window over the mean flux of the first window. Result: 1.3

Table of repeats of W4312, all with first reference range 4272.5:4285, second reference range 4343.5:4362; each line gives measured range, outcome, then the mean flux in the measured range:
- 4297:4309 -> 3.42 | 20.1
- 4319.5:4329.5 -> 0.24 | 28.6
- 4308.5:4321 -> 0.92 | 26.7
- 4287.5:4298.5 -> 1.10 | 24.8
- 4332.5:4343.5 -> 0.41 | 28.8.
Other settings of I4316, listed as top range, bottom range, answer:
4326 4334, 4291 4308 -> 1.43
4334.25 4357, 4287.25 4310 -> 1.32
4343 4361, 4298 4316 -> 1.45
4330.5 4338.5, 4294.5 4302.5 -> 1.38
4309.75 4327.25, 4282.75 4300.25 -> 1.09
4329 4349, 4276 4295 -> 1.13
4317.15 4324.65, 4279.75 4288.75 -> 1.11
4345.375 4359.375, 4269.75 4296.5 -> 1.19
